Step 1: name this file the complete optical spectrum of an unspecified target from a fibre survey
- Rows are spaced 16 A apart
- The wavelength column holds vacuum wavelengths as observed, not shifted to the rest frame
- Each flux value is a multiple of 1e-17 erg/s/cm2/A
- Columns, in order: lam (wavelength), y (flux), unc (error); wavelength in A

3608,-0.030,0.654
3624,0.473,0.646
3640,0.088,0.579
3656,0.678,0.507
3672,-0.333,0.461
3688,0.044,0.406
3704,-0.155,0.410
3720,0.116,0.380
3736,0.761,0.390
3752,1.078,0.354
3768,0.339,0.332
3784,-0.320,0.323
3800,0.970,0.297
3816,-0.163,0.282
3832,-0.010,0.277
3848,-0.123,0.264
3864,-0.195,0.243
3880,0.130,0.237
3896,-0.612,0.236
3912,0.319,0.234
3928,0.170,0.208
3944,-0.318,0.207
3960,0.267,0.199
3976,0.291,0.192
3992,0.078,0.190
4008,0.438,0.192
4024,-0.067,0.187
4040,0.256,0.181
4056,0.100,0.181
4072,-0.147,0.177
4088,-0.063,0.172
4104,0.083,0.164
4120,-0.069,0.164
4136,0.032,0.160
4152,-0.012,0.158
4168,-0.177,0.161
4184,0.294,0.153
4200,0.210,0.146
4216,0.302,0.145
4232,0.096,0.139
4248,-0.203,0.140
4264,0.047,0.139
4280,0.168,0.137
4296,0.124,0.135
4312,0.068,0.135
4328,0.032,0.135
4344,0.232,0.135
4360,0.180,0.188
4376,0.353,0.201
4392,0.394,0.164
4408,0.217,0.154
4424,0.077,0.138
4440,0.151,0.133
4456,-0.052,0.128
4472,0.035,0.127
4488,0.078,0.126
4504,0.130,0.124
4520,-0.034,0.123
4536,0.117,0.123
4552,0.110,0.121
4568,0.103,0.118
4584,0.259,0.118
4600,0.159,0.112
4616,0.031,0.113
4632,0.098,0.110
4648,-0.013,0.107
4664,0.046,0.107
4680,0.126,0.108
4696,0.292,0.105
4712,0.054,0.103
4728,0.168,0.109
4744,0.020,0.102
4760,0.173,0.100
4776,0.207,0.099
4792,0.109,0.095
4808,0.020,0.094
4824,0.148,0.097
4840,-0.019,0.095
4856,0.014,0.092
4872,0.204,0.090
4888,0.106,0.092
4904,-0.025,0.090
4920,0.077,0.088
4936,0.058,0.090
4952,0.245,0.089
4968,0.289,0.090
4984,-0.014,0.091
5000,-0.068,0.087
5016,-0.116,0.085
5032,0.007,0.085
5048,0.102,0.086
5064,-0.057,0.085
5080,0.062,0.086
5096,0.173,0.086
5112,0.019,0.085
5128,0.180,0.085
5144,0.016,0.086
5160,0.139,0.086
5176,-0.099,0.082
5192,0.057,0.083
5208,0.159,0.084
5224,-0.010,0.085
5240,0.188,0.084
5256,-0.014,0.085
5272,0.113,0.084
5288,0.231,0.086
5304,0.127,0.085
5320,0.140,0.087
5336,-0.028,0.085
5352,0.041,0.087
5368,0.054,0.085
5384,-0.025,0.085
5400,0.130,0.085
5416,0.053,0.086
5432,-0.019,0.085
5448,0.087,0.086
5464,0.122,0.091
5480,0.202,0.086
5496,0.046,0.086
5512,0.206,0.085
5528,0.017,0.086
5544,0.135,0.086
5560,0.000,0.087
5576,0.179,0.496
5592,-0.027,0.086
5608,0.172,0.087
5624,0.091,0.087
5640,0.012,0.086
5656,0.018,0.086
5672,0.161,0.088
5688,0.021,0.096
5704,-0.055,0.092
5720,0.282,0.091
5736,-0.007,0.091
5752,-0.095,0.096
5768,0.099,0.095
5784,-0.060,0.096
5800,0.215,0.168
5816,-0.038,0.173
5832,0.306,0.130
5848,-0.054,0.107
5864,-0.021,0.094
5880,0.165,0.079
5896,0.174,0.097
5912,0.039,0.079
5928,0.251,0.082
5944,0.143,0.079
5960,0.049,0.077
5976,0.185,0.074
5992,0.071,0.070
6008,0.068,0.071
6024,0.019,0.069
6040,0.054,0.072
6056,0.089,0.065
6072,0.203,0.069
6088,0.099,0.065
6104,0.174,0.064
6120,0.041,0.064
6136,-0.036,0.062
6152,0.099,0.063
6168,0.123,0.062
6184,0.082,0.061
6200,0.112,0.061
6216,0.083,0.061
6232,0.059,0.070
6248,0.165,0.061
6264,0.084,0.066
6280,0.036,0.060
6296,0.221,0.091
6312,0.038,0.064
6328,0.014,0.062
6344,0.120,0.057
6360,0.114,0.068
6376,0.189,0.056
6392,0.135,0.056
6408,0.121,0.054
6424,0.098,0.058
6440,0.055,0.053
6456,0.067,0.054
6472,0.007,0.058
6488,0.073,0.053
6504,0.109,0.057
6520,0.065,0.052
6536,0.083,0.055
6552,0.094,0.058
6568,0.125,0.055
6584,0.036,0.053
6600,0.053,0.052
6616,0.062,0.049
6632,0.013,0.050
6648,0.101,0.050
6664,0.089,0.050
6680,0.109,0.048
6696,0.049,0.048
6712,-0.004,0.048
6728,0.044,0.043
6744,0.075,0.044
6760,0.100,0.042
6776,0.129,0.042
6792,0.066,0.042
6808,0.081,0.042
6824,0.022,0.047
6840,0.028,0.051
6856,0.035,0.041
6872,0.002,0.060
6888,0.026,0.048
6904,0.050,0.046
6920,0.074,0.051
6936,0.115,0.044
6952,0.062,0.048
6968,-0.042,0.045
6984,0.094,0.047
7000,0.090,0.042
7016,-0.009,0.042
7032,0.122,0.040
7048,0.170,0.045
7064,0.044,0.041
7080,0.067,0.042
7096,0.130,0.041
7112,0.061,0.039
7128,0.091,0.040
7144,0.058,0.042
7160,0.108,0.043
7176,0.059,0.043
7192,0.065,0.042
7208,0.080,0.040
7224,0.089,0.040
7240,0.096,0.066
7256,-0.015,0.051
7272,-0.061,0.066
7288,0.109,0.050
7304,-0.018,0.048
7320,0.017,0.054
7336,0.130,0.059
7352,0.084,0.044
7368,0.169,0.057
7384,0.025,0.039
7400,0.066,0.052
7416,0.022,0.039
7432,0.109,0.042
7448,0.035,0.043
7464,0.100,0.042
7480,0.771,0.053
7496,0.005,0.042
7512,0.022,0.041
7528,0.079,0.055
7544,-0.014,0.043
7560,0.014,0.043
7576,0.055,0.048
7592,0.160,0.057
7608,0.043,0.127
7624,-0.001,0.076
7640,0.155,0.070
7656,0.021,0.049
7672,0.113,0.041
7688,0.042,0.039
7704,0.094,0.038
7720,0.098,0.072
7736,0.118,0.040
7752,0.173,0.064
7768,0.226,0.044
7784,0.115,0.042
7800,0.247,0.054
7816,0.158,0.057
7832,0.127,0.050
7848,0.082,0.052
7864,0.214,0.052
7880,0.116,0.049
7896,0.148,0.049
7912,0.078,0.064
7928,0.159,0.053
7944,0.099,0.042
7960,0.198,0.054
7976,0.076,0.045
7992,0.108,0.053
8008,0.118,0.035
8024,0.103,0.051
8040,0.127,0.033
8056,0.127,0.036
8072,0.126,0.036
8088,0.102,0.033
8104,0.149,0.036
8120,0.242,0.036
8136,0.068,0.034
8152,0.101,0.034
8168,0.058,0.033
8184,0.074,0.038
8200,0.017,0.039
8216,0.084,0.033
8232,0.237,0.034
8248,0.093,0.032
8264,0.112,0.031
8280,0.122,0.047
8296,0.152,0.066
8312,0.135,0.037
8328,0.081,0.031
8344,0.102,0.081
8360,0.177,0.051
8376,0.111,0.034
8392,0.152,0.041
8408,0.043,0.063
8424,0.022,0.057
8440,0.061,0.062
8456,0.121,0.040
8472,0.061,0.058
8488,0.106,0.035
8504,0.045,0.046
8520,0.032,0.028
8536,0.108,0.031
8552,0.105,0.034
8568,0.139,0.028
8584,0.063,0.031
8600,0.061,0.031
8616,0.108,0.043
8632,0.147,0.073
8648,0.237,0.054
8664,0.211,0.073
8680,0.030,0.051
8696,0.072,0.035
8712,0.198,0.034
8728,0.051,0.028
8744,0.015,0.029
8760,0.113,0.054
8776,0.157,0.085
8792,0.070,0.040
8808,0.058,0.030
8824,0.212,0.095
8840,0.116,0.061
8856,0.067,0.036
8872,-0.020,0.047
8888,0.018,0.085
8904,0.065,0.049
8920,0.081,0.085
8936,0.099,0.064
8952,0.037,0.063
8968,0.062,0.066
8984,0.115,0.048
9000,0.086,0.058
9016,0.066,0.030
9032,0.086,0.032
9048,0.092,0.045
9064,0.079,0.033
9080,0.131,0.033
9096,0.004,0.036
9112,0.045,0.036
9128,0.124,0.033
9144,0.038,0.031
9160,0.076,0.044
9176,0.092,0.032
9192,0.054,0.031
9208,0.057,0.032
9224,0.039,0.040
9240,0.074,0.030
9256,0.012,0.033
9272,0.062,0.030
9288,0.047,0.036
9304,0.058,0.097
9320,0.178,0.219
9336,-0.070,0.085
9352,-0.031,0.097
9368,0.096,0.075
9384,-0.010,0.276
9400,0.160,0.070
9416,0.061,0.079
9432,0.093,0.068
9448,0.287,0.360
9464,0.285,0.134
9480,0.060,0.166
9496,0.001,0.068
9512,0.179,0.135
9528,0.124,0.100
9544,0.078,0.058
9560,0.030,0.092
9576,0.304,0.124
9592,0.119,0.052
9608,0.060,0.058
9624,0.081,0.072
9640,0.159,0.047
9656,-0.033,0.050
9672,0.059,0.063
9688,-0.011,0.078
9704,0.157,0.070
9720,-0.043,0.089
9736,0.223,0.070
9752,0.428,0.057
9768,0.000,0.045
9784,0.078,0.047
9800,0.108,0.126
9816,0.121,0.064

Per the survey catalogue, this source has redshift 1.01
